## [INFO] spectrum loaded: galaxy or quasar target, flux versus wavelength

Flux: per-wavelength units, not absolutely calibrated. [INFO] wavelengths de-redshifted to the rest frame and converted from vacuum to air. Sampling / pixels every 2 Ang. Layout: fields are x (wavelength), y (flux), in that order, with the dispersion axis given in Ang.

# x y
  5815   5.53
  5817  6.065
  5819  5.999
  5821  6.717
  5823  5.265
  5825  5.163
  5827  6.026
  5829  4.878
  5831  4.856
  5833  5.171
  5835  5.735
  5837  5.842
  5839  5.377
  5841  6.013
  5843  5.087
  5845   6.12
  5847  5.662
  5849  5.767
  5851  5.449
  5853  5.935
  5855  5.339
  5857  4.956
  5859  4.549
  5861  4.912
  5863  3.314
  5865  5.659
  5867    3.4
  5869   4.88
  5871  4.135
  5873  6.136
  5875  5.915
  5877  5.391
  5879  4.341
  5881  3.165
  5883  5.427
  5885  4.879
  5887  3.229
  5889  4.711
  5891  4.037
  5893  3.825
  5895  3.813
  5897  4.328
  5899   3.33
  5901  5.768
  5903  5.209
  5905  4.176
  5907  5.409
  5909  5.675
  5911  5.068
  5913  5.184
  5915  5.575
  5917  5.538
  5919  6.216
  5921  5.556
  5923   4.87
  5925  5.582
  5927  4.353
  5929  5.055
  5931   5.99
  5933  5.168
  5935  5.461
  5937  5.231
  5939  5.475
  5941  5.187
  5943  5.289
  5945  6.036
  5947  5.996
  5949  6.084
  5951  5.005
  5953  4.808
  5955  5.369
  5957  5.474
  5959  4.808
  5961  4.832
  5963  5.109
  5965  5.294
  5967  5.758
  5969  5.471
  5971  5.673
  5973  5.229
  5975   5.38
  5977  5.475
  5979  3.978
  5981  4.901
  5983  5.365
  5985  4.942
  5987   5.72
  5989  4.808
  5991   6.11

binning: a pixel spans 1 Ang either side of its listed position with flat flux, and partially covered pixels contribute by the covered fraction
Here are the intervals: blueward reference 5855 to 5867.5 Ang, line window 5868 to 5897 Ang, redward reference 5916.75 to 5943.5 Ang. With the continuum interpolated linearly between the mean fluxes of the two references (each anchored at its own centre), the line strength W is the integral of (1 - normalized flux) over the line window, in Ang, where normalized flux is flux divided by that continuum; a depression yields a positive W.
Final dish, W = 1.5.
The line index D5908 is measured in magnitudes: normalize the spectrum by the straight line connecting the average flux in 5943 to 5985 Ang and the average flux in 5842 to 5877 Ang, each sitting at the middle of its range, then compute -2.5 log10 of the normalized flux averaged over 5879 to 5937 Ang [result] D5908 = 0.07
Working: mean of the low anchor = 5.14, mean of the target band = 4.88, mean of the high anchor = 5.29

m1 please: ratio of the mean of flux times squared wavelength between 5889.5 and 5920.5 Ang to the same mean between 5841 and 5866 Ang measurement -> 0.95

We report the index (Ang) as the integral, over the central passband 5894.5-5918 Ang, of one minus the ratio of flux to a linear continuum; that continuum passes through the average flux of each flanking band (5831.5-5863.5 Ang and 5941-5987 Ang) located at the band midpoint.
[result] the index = 1.7 Ang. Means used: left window 5.35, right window 5.29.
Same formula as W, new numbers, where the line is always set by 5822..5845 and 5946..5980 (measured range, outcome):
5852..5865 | 1.2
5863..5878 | 1.2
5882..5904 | 3.9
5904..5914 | 0.4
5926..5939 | 0.2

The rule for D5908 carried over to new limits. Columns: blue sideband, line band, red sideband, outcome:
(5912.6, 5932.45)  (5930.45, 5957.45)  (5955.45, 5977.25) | -0.02 mag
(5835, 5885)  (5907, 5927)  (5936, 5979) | -0.03 mag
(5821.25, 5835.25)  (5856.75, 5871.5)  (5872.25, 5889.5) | 0.12 mag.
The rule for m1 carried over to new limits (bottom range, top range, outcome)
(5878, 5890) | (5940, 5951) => 1.34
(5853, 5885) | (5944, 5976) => 1.16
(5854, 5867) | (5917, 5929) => 1.16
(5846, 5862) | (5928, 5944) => 1.04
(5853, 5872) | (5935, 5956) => 1.21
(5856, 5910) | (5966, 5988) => 1.18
